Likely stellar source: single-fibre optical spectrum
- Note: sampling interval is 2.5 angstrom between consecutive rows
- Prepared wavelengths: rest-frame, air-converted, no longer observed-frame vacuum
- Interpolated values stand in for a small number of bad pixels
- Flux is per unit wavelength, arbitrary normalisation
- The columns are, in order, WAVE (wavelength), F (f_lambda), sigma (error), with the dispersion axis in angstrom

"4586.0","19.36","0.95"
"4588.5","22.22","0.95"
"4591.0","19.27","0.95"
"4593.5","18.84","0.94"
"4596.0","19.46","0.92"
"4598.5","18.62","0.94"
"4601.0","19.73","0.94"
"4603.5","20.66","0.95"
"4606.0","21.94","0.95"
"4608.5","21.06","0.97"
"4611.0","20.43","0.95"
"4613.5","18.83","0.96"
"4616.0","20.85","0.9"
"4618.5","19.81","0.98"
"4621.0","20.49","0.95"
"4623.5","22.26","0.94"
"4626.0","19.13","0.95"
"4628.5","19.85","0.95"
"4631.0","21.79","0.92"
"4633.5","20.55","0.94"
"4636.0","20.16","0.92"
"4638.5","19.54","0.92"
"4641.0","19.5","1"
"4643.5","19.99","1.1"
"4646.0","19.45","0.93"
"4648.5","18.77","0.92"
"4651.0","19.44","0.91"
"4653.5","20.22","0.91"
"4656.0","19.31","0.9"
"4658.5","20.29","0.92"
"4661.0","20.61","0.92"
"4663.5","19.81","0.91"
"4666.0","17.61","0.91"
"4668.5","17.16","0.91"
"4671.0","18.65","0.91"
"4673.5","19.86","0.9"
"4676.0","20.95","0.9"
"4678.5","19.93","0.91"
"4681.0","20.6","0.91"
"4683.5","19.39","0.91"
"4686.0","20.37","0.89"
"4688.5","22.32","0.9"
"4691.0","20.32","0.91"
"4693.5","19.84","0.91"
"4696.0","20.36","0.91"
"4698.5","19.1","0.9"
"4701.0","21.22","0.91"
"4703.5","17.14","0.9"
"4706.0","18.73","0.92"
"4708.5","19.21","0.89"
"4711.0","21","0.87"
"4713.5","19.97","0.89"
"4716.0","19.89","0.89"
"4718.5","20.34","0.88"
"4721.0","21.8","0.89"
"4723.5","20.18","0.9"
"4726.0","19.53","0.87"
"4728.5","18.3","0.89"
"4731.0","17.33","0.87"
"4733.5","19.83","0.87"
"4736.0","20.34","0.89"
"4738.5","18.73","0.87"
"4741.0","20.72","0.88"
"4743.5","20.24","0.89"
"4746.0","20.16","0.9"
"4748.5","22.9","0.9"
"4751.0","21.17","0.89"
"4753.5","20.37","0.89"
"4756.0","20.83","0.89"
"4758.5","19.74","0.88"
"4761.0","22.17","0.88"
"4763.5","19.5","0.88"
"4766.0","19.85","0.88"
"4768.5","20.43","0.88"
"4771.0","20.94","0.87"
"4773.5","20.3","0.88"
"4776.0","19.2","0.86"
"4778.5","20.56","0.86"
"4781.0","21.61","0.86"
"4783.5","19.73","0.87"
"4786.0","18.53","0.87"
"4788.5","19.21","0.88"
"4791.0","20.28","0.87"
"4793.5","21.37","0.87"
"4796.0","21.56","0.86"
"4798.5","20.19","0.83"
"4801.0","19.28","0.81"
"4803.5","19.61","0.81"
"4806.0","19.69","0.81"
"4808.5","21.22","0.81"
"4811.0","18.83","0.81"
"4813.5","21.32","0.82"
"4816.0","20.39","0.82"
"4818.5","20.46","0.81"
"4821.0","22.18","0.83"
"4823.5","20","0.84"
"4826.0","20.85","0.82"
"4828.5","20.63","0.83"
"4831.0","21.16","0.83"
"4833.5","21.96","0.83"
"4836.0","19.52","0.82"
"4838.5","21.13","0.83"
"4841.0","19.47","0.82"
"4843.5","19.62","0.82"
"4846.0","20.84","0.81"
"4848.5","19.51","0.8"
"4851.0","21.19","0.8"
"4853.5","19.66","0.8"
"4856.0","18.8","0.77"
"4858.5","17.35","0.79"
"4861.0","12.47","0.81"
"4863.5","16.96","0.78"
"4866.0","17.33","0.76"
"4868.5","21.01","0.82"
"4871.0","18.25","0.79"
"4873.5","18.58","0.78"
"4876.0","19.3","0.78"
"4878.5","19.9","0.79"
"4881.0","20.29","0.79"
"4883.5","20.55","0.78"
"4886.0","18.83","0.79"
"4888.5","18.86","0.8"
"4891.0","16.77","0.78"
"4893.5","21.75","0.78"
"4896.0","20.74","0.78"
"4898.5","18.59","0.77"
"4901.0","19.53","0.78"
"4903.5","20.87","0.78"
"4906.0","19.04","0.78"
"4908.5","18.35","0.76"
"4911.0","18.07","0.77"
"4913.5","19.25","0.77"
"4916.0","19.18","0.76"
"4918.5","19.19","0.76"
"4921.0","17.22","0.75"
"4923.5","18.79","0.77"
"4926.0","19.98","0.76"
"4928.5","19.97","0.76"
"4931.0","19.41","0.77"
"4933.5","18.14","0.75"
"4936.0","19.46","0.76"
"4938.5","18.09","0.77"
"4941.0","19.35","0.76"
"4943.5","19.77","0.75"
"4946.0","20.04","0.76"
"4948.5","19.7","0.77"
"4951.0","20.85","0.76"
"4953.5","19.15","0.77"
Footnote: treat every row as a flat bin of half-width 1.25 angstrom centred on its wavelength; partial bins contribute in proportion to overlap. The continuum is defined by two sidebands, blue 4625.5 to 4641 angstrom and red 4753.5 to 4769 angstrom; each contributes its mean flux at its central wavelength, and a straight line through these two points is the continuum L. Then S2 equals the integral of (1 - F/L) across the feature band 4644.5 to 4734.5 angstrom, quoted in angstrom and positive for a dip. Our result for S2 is 2.60 angstrom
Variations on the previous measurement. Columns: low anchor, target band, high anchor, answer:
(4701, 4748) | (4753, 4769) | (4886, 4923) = -0.7 angstrom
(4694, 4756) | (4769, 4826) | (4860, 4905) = -2.4 angstrom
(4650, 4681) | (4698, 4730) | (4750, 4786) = 0.3 angstrom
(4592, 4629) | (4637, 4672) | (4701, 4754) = 1.3 angstrom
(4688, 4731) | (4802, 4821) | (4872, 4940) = -0.8 angstrom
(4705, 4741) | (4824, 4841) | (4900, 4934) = -1.2 angstrom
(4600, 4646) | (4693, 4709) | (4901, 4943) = 0.5 angstrom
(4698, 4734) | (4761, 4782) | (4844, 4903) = -1.1 angstrom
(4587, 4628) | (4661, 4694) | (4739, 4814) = 0.8 angstrom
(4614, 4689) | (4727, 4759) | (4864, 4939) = -0.7 angstrom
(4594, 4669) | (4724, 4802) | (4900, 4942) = -2.5 angstrom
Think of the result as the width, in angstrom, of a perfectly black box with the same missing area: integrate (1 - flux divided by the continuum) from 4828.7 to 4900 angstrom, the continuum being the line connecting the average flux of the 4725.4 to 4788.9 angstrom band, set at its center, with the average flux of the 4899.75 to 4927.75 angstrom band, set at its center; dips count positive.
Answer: 0.3 angstrom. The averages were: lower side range 20.1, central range 19.3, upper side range 19.1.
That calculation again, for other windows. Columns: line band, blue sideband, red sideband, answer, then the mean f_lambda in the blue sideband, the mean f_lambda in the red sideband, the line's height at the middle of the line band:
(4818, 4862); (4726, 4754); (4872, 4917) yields -0.6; 20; 19.4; 19.6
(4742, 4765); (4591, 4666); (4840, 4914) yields -1.5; 20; 19.1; 19.5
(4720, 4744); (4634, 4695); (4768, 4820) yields 0.4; 19.8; 20.2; 20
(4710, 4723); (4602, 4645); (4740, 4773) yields 0.0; 20.4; 20.7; 20.6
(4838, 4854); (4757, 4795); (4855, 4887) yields -1.1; 20.2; 18.4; 18.9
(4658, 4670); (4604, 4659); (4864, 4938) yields 0.6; 20.2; 19.2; 20.1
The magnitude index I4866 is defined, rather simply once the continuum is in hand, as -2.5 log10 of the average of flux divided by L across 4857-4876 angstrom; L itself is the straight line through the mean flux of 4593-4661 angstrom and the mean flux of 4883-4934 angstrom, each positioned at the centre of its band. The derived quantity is 0.10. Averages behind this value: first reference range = 20.1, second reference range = 19.2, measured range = 17.6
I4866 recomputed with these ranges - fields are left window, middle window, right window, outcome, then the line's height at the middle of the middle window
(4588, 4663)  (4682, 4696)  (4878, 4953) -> -0.03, 19.9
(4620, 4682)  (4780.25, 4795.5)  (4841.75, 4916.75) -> -0.04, 19.4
